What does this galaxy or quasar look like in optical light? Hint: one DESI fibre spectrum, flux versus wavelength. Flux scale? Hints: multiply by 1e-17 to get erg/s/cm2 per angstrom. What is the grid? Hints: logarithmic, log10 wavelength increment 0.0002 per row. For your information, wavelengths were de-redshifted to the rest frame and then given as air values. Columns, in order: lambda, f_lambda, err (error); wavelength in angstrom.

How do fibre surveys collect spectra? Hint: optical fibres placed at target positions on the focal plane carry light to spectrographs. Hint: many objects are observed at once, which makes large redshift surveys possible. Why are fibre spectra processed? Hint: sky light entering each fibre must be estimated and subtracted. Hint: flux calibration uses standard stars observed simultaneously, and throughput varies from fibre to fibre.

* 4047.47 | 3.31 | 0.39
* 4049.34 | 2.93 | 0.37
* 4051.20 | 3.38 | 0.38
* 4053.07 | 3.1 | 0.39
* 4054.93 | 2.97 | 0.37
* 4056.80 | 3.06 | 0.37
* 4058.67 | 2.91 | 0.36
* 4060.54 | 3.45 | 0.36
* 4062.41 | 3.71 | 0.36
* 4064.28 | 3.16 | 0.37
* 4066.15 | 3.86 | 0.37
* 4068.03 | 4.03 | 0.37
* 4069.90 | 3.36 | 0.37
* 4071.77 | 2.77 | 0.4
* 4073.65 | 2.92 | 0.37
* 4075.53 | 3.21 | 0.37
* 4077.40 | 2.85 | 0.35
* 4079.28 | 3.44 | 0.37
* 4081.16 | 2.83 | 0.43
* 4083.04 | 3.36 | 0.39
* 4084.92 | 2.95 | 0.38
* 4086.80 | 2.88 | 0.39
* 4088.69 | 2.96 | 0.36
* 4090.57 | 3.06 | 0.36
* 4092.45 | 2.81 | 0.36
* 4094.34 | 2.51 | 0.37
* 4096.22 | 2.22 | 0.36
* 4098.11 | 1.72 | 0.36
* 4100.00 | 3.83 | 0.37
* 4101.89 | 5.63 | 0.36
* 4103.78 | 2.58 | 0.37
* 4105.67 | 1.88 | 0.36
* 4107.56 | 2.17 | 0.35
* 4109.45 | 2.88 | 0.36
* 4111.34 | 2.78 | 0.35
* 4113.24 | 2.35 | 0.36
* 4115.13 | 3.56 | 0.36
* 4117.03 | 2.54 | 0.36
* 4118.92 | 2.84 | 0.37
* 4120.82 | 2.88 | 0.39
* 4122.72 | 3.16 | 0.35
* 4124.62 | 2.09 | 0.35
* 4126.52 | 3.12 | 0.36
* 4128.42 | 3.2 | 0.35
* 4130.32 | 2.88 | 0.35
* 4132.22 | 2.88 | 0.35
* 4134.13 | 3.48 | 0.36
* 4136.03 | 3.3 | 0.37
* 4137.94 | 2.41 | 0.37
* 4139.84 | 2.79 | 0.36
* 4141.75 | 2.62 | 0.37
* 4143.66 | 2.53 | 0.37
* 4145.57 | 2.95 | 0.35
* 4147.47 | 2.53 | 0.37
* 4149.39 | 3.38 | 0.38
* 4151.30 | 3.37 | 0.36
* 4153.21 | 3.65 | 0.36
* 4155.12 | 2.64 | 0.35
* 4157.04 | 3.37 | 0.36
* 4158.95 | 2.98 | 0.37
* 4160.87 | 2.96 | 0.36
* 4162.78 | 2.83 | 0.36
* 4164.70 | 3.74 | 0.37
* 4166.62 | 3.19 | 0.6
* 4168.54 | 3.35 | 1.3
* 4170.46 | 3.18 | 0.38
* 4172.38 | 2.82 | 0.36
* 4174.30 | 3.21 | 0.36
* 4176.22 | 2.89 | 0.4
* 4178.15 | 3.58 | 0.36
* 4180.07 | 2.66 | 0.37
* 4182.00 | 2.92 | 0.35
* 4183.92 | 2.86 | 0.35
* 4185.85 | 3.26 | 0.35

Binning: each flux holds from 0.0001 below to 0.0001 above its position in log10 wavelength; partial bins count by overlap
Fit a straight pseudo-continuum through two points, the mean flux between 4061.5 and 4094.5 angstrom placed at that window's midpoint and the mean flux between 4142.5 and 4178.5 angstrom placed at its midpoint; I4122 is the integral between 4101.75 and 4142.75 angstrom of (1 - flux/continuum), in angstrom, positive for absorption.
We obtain 3.6 angstrom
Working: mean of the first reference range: 3.16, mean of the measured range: 2.86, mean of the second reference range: 3.1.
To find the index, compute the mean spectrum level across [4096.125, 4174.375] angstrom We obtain 2.97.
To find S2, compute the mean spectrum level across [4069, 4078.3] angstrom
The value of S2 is 3.02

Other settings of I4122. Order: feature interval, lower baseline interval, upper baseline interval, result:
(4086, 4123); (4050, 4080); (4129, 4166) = 3.4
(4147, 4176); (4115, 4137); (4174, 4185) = -1.5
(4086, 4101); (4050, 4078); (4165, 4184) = 2.1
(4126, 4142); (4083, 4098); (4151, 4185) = -0.1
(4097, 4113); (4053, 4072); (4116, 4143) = 0.7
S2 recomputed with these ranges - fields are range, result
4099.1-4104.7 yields 4.02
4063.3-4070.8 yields 3.6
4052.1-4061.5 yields 3.1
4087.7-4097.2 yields 2.71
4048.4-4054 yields 3.14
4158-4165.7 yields 3.13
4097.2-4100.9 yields 2.77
